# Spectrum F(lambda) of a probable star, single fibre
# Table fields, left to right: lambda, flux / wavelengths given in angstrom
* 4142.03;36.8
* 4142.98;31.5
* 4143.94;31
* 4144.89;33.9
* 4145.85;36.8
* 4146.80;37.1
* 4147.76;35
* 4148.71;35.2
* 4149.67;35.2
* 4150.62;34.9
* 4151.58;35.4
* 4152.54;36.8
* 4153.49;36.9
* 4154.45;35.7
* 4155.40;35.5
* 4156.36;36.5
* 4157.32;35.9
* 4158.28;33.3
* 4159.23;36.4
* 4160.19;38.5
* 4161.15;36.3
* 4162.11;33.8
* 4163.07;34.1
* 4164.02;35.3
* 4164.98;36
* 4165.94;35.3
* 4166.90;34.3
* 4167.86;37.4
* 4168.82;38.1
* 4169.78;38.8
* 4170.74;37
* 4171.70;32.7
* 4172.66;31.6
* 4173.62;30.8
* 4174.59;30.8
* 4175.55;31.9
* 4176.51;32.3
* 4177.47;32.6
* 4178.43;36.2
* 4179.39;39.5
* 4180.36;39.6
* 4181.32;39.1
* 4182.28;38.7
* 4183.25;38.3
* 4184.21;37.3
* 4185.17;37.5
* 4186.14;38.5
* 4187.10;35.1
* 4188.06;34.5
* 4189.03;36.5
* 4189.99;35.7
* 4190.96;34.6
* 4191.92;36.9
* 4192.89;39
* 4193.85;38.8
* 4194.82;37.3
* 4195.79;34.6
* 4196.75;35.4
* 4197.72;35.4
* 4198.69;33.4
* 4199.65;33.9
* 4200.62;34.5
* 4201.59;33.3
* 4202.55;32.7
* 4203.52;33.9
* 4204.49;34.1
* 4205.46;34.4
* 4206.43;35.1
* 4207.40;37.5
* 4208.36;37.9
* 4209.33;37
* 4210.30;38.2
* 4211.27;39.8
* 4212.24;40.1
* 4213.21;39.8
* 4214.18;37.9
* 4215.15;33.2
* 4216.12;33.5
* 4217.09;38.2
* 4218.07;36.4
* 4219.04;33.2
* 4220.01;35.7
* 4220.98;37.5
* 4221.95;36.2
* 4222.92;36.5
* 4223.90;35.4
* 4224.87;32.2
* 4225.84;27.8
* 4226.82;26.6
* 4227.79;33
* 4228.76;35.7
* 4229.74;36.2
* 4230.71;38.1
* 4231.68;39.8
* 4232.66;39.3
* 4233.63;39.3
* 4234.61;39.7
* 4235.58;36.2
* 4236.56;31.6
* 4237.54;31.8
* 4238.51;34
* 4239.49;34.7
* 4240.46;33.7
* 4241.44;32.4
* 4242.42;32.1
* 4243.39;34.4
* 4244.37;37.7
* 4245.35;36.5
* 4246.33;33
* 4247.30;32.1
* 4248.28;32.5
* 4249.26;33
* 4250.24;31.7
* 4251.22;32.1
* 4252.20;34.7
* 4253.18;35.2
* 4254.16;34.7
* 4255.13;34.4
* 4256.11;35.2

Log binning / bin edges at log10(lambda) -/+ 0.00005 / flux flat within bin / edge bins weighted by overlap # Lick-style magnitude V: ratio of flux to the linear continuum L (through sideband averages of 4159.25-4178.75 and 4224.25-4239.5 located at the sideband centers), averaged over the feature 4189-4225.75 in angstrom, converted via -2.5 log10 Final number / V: -0.03 mag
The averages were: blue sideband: 34.7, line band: 35.8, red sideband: 34.8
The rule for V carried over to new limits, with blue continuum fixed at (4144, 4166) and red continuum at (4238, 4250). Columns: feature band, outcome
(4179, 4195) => -0.08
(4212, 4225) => -0.06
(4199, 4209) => -0.01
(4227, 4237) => -0.08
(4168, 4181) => 0.01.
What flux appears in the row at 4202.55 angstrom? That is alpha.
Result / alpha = 32.7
